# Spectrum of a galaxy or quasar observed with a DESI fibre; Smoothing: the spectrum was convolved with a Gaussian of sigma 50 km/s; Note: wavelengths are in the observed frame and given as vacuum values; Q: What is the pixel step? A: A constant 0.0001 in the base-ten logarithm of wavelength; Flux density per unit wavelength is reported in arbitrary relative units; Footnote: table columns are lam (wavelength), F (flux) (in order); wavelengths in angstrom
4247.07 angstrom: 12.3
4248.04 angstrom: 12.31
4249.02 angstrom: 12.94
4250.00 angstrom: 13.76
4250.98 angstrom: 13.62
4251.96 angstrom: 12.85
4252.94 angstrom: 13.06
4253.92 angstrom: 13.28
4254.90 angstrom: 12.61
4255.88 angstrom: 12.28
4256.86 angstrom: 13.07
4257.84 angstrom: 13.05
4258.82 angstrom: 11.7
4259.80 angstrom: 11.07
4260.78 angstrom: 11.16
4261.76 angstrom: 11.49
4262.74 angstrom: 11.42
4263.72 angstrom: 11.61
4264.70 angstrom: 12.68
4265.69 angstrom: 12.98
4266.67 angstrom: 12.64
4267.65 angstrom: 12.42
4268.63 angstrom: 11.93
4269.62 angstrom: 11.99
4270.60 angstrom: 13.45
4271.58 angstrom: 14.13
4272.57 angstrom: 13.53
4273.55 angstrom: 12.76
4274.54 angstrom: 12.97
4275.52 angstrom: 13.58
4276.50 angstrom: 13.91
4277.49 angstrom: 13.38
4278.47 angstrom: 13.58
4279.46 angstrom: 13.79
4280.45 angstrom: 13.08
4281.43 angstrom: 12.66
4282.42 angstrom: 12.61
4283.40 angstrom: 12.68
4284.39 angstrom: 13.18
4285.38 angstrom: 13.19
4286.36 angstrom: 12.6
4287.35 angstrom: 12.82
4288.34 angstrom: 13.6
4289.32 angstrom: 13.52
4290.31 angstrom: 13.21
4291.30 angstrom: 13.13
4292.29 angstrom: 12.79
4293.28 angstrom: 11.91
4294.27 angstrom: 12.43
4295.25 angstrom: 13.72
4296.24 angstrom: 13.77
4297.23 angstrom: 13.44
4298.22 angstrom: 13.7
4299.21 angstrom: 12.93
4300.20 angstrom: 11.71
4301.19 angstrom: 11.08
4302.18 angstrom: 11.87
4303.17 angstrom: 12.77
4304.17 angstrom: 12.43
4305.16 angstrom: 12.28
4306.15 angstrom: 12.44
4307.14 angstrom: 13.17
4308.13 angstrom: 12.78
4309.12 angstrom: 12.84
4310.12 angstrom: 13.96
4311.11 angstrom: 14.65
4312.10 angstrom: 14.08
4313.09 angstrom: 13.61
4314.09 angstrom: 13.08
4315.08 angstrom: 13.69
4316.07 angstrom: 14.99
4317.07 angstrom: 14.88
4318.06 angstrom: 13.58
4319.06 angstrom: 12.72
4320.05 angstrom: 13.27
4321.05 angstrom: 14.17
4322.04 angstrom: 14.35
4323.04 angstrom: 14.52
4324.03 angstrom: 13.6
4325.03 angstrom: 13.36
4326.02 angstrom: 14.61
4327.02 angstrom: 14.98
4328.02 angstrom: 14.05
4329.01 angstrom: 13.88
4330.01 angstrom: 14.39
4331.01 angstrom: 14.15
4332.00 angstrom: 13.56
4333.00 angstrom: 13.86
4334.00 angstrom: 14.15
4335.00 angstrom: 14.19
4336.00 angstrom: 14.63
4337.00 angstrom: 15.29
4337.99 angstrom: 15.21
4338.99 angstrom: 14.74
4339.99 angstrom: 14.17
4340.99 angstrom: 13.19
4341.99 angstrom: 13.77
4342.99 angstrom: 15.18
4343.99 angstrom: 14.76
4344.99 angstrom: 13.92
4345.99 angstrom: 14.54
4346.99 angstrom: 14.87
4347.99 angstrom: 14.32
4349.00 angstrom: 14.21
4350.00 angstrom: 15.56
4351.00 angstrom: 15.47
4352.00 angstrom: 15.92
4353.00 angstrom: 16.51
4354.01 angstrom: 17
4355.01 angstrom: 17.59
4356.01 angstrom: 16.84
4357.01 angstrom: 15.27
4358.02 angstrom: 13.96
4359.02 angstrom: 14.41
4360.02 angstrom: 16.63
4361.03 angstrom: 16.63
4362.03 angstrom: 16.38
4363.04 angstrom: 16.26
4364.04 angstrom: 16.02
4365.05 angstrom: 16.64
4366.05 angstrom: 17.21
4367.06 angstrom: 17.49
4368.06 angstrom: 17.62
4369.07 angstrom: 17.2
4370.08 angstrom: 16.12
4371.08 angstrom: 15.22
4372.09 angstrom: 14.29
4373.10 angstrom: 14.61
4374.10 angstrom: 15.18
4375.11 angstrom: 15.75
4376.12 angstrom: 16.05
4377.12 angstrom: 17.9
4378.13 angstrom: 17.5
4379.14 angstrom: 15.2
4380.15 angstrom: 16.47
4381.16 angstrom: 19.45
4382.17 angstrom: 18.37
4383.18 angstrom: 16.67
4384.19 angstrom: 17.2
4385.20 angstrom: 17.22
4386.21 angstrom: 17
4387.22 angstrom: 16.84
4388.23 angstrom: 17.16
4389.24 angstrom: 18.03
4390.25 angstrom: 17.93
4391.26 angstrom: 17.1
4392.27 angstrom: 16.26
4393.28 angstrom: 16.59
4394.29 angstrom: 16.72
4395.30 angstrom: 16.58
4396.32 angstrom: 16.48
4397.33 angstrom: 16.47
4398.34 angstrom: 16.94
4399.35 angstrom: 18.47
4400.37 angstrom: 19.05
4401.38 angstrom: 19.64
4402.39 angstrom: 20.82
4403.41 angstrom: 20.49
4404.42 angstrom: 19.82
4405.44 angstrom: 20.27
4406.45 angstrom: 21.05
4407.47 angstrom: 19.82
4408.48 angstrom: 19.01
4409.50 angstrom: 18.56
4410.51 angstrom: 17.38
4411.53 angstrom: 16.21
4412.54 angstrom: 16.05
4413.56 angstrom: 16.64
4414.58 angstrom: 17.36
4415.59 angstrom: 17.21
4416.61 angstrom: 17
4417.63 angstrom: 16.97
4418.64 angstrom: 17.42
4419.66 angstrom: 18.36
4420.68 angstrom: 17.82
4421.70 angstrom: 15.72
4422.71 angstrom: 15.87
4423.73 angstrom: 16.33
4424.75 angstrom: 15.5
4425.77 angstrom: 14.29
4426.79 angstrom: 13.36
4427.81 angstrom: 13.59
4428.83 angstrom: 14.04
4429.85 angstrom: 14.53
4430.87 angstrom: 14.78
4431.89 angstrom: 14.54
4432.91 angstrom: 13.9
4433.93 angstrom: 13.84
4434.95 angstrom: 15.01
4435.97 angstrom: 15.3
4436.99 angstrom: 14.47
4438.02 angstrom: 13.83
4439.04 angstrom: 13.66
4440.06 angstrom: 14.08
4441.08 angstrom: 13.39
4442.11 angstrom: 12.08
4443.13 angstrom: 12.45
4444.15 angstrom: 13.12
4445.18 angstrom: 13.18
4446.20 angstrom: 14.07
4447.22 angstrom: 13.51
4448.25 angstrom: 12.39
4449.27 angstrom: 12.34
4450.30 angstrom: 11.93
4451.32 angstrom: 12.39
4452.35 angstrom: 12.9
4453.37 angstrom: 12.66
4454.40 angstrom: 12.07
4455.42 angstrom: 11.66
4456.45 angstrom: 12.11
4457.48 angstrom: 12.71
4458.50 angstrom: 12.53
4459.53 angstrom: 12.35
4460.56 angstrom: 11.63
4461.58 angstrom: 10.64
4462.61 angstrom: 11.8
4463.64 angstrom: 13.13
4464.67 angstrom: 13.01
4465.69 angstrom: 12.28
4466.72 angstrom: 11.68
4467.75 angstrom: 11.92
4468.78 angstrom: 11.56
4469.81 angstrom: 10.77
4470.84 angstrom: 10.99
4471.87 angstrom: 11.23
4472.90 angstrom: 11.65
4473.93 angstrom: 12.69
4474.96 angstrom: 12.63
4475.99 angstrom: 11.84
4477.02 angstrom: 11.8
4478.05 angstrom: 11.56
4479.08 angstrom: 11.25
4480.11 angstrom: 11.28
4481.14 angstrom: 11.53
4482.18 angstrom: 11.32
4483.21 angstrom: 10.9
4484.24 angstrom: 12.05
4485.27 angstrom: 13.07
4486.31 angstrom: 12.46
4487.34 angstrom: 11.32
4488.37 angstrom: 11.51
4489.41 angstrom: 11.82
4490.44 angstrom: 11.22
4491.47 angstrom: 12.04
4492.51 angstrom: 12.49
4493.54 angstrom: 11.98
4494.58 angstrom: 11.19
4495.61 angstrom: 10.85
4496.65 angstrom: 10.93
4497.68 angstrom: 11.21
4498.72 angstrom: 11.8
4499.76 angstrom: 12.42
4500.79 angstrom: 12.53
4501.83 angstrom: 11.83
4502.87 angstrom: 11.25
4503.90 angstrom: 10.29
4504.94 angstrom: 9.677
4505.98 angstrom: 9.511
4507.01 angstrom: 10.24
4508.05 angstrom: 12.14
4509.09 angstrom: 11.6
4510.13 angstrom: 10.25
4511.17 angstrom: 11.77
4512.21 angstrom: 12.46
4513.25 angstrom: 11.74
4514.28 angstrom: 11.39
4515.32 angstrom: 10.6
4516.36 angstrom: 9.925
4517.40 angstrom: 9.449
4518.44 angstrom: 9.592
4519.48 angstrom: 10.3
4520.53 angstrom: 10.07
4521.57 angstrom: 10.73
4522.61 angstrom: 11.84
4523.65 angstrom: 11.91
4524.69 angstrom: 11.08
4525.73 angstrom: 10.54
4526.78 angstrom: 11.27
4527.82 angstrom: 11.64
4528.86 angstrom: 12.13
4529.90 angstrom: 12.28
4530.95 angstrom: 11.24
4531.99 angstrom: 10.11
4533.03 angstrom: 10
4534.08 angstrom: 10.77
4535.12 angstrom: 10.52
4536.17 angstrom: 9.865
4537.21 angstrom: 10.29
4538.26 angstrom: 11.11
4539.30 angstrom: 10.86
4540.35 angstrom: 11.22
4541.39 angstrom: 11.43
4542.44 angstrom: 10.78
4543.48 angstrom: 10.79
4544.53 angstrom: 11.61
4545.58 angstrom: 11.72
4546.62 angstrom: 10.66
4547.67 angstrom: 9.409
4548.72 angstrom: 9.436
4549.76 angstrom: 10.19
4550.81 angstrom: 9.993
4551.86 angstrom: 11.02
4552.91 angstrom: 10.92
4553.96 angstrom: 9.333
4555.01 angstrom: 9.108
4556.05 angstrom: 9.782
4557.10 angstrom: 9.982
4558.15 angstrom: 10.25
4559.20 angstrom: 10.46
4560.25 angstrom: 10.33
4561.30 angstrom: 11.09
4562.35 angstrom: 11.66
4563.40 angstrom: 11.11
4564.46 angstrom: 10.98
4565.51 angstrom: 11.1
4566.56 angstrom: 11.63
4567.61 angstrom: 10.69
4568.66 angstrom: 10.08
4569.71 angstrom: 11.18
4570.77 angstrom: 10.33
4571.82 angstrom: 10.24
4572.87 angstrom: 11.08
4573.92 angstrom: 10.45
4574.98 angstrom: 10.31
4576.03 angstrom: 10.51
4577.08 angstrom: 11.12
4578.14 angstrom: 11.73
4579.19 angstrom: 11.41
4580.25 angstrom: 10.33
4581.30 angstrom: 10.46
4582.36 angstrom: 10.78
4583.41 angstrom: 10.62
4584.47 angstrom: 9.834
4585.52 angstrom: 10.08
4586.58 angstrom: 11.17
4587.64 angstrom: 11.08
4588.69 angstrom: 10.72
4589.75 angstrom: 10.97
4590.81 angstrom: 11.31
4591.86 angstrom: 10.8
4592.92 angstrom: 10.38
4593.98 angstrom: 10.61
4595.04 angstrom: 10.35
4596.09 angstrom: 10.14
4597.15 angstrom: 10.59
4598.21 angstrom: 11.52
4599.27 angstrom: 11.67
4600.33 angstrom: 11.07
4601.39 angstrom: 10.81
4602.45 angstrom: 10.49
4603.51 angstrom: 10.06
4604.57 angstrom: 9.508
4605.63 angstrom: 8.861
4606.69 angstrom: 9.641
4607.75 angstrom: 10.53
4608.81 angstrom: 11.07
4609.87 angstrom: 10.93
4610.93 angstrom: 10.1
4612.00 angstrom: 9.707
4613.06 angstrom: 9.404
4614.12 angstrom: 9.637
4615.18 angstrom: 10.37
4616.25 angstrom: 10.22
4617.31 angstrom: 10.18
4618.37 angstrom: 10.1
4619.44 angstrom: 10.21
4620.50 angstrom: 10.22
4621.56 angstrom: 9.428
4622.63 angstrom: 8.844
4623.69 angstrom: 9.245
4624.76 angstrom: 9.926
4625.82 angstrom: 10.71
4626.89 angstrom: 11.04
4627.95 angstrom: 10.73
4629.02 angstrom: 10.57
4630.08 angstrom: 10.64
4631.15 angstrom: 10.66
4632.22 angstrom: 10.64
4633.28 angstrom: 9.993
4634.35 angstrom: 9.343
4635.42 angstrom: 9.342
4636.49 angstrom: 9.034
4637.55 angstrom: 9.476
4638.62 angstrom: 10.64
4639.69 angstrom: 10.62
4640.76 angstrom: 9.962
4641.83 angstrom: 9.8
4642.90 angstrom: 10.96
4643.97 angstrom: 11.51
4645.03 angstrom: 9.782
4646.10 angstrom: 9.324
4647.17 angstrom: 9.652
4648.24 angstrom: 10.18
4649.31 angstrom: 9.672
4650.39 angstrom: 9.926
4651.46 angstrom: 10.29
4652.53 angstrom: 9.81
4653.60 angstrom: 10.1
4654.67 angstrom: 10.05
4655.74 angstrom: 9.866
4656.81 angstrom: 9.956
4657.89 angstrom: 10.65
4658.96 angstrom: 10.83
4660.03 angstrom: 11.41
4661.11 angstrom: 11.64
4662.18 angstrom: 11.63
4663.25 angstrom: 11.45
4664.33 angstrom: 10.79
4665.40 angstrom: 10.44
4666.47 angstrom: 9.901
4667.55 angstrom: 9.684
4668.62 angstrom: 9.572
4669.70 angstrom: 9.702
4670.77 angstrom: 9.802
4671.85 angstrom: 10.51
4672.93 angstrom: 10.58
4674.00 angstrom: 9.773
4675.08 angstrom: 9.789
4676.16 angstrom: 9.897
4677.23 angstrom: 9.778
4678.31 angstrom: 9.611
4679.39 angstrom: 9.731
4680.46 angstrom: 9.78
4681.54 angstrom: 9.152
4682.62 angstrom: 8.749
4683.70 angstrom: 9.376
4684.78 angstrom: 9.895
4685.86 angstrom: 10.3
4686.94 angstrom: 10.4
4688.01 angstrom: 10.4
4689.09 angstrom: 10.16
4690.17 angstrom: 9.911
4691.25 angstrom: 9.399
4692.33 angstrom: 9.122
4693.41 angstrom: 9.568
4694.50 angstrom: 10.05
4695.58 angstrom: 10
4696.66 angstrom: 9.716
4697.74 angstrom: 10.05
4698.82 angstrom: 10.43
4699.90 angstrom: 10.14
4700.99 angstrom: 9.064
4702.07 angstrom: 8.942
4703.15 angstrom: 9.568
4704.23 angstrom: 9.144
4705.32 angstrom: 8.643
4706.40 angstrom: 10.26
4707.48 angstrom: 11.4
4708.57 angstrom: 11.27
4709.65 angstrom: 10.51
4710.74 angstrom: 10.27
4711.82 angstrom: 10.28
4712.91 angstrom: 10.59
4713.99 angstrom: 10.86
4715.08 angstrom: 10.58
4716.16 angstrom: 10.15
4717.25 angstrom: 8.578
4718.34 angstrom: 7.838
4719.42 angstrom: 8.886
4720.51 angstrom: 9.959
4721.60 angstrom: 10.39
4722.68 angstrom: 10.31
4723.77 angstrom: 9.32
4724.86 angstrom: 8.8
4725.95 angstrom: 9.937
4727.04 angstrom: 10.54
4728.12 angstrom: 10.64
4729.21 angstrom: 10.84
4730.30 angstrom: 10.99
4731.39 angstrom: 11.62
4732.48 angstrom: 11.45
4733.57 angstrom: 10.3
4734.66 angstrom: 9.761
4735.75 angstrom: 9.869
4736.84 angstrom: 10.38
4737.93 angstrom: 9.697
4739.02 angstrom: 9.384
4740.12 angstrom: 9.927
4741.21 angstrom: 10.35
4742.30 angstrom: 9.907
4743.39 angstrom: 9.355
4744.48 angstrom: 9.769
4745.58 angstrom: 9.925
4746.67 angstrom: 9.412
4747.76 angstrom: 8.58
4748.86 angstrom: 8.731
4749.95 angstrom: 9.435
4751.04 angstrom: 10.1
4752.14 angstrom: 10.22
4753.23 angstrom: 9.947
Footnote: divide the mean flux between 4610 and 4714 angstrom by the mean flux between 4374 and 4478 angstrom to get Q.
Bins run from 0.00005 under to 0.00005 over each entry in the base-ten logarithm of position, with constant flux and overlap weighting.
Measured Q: 0.67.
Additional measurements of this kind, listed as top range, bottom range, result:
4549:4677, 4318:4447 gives 0.66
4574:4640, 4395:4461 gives 0.67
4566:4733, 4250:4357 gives 0.75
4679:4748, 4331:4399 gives 0.62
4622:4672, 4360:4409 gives 0.59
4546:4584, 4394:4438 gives 0.63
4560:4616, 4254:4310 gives 0.83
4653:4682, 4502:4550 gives 0.94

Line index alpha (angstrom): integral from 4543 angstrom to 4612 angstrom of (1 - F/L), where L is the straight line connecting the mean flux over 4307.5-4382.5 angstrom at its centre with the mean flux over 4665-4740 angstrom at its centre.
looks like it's 6.79 angstrom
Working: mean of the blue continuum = 15.1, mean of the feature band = 10.6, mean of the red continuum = 9.95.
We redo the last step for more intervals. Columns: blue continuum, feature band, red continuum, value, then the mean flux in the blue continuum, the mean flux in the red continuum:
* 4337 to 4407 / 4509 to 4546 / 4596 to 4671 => 5.3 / 16.6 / 10.2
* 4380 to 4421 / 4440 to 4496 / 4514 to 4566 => 8.9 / 17.8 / 10.7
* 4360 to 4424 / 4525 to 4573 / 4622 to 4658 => 7.6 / 17.3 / 10.1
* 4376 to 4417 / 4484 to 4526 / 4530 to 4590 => 5.8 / 17.8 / 10.6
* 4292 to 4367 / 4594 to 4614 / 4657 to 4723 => 1.2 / 14.3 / 10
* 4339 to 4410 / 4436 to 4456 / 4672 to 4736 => 2.9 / 16.7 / 9.96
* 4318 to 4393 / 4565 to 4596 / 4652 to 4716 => 2.8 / 15.5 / 10.1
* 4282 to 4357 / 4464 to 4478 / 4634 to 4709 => 0.4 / 13.9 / 10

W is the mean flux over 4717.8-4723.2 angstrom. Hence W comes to 9.49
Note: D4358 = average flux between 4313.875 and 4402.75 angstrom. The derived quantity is 15.7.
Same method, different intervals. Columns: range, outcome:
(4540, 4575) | 10.6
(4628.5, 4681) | 10.2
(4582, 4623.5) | 10.3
